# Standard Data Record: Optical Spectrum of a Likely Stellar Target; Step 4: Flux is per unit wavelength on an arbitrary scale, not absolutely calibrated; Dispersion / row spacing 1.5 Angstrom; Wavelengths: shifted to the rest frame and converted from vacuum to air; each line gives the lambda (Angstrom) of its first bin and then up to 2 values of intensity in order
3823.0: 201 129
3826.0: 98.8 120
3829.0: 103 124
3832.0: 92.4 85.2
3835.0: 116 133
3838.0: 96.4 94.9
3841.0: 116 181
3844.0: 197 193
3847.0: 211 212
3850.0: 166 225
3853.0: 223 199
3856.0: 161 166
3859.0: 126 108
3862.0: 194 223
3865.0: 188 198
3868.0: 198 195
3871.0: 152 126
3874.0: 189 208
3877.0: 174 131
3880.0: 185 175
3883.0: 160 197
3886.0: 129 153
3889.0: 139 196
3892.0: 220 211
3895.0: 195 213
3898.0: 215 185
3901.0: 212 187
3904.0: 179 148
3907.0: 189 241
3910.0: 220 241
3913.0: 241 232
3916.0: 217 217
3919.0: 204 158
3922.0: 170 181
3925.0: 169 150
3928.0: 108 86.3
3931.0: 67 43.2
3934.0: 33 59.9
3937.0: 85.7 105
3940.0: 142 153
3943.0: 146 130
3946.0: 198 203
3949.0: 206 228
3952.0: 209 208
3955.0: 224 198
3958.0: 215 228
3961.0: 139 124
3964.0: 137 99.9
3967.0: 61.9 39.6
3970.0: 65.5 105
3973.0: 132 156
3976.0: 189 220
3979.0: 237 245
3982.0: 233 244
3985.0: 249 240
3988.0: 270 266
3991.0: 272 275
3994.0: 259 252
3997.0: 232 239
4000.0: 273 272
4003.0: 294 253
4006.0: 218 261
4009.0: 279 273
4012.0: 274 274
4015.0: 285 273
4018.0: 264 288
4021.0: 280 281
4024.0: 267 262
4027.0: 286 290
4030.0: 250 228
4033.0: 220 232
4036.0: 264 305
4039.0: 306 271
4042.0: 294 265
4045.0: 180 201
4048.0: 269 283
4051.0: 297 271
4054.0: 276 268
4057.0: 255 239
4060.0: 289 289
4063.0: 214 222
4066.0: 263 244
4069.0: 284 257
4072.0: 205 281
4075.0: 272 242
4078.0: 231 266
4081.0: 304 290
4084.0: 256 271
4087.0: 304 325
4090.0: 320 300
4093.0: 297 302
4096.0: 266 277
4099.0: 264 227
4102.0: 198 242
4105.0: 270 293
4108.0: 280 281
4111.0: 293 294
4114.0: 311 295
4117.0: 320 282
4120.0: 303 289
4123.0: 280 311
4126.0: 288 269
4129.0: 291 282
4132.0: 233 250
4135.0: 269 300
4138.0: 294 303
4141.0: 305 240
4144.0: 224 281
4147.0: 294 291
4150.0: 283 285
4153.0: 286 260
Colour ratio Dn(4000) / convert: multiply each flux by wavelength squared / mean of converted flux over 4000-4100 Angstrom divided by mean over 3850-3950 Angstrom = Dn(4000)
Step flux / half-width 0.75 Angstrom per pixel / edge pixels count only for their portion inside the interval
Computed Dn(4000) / 1.69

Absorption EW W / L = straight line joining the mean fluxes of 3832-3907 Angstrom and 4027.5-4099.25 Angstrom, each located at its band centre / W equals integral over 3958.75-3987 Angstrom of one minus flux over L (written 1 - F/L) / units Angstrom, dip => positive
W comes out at 7.43 Angstrom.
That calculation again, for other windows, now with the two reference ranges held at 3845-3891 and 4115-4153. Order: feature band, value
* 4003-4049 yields -4.6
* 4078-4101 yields -1.6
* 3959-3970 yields 5.2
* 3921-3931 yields 3.1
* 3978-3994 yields -2.1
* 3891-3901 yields -1.0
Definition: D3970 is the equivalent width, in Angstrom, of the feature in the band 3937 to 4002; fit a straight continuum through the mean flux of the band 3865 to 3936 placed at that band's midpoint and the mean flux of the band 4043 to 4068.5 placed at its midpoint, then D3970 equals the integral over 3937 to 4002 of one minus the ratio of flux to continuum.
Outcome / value 5.7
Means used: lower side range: 173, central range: 192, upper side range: 255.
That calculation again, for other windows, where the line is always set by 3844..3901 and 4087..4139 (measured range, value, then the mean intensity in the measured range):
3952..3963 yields 1.2 Angstrom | 194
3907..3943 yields 8.7 Angstrom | 154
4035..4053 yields -0.9 Angstrom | 267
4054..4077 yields 0.6 Angstrom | 256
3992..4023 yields -3.6 Angstrom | 266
